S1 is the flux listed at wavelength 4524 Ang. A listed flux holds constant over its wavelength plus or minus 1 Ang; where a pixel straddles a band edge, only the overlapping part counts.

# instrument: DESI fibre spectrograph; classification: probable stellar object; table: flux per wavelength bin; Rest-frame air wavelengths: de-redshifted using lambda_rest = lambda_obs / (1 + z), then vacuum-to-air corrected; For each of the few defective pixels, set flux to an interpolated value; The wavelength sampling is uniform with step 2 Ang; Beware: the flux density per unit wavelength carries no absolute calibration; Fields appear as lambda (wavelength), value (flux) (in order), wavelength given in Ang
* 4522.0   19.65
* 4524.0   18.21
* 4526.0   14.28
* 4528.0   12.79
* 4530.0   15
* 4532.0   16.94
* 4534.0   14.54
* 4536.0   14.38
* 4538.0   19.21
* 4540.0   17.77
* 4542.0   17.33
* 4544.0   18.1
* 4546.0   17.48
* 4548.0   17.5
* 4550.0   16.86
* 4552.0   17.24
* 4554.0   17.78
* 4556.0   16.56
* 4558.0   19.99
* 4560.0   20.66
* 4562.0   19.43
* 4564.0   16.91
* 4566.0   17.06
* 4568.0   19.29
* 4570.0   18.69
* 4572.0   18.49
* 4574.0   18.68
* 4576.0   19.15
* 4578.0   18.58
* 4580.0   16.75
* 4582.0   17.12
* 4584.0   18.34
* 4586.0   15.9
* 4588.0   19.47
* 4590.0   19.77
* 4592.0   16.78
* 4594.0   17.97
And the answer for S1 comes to 18.21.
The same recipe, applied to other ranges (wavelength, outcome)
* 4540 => 17.77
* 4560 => 20.66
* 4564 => 16.91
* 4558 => 19.99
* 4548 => 17.5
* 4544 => 18.1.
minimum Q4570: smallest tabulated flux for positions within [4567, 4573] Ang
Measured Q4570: 18.49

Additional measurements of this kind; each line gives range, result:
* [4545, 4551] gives 16.86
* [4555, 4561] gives 16.56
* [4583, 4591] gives 15.9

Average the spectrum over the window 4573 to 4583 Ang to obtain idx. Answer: 18.1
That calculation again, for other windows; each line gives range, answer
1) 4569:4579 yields 18.7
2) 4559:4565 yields 19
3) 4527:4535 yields 14.8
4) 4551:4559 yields 17.9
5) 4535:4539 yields 16.8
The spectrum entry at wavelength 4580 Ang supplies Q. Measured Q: 16.75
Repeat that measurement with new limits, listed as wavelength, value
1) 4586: 15.9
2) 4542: 17.33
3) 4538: 19.21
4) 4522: 19.65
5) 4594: 17.97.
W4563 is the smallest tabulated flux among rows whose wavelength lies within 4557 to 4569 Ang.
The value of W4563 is 16.91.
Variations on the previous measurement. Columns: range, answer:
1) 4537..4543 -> 17.33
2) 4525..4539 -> 12.79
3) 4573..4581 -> 16.75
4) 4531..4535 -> 14.54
